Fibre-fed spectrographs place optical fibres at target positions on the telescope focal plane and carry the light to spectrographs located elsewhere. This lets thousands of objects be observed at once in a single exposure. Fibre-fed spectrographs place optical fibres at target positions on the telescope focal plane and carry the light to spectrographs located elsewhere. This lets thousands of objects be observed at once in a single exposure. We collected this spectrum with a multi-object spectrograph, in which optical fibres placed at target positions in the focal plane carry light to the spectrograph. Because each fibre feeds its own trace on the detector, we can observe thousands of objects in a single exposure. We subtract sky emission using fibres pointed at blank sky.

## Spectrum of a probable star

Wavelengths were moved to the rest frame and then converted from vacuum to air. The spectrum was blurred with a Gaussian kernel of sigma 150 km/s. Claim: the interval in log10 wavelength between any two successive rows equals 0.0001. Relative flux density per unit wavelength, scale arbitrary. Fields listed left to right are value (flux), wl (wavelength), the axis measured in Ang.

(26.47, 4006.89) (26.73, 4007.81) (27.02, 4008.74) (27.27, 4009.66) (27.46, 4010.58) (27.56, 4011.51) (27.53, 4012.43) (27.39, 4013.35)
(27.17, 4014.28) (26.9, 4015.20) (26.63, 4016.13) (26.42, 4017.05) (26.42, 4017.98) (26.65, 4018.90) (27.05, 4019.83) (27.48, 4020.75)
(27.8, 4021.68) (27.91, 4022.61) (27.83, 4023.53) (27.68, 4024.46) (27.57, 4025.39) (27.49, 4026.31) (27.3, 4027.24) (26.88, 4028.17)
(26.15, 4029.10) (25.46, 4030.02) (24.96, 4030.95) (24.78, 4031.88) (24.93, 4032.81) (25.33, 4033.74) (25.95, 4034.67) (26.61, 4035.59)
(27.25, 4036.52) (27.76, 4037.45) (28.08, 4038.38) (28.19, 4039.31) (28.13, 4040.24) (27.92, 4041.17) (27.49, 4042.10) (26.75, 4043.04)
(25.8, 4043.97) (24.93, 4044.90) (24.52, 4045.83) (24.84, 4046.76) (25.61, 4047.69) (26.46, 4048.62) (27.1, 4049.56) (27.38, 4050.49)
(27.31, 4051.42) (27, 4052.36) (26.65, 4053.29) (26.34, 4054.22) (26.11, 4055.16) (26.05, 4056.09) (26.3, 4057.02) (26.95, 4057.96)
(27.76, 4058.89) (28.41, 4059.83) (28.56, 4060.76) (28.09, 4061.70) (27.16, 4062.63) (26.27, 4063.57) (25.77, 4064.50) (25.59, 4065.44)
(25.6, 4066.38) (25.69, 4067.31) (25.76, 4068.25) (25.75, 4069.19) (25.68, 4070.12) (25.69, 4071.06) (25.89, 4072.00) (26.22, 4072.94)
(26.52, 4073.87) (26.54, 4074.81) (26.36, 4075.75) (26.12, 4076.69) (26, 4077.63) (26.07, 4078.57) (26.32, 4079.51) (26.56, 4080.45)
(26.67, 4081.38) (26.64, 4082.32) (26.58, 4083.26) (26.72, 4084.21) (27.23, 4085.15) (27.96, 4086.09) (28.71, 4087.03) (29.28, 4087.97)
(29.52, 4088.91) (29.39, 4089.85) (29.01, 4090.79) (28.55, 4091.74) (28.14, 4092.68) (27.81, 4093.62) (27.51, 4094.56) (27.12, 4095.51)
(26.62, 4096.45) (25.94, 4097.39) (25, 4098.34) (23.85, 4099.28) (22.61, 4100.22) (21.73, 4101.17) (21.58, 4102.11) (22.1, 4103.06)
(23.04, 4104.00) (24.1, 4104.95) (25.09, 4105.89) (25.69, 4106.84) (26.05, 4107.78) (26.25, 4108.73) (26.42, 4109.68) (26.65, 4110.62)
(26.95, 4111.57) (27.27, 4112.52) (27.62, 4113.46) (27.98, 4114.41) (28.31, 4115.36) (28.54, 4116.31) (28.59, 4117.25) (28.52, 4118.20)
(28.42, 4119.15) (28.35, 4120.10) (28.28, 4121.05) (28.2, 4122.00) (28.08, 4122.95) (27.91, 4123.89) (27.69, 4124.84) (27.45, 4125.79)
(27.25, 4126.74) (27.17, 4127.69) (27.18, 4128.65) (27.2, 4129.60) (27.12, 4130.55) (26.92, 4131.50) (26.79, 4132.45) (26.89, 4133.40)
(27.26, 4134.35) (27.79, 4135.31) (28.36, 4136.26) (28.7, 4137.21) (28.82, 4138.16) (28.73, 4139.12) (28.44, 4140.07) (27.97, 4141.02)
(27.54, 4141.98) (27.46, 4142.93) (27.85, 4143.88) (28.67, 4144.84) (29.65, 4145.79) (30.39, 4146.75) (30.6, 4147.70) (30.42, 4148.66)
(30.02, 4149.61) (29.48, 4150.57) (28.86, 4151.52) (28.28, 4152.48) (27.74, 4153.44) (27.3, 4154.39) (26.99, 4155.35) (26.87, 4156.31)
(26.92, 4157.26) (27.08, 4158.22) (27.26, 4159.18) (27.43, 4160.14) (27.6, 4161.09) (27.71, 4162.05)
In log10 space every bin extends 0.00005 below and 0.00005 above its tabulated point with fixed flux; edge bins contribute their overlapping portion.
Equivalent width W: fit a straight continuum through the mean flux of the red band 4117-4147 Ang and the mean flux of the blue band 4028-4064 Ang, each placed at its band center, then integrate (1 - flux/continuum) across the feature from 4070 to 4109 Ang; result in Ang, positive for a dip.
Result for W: 1.6 Ang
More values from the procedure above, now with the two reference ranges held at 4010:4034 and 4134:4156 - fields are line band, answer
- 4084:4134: 2.09 Ang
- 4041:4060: 0.49 Ang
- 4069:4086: 0.77 Ang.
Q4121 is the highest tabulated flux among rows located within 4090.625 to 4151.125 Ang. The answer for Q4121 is 30.6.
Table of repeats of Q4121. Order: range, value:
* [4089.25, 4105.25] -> 29.39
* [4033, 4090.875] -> 29.52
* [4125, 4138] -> 28.7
